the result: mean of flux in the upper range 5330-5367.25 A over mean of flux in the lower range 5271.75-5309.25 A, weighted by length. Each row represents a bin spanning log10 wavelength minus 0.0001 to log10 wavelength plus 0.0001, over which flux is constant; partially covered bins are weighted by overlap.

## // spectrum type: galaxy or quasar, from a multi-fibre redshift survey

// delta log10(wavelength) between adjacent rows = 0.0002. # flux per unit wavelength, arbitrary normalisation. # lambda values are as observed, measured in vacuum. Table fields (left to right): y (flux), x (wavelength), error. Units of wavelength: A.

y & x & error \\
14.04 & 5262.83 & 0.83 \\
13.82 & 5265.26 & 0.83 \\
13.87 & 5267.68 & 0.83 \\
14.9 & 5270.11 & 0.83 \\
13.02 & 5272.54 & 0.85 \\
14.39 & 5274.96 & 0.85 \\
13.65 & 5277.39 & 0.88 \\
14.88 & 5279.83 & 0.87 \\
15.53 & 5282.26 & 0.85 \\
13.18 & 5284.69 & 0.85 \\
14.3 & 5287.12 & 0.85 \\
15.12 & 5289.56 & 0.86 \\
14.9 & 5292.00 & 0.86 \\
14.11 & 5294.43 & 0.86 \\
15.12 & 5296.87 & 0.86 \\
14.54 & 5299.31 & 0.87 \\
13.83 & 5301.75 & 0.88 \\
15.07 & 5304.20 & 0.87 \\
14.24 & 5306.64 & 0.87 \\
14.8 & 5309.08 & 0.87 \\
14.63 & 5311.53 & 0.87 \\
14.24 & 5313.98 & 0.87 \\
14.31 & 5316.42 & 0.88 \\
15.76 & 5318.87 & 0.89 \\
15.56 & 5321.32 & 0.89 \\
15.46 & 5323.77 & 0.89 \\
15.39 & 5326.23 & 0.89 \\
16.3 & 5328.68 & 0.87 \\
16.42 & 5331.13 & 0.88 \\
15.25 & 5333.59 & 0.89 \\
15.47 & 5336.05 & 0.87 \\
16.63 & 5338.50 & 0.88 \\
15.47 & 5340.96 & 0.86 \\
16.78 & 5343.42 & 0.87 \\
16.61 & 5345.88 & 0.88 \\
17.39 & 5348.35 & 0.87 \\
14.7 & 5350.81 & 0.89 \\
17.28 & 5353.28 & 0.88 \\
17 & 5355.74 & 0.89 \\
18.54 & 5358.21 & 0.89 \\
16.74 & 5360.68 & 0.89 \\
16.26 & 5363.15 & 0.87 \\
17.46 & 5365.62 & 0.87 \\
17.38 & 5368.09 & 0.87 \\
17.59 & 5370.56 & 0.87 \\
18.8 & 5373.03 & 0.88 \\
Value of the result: 1.1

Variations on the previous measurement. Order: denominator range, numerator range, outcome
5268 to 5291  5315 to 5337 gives 1.09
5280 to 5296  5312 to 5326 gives 1.03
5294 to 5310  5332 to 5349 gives 1.11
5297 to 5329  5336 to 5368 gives 1.12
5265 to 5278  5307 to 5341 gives 1.10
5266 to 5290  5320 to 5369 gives 1.15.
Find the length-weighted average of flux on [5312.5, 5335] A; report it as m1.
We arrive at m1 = 15.4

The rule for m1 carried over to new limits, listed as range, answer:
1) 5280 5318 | 14.6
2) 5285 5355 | 15.3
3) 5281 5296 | 14.5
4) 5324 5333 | 15.9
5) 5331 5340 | 15.9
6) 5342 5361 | 16.9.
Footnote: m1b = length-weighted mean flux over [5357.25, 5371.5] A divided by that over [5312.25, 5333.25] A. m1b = 1.1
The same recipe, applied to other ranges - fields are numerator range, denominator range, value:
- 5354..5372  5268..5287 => 1.22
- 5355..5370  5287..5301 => 1.18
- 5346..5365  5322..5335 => 1.07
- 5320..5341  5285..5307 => 1.09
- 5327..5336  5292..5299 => 1.08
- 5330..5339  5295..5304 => 1.09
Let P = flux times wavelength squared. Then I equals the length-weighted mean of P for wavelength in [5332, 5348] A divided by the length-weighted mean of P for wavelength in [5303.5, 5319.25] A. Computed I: 1.1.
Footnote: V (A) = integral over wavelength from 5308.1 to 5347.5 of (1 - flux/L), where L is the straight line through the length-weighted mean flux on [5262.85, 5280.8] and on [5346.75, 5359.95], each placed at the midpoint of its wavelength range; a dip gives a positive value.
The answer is 1.1 A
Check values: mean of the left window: 14.1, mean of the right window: 17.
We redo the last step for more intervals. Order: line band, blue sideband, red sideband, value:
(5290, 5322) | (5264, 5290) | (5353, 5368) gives 1.2 A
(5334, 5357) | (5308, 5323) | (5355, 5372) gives 0.1 A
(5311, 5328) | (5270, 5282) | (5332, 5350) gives 0.5 A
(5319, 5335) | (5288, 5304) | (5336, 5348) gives 0.1 A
